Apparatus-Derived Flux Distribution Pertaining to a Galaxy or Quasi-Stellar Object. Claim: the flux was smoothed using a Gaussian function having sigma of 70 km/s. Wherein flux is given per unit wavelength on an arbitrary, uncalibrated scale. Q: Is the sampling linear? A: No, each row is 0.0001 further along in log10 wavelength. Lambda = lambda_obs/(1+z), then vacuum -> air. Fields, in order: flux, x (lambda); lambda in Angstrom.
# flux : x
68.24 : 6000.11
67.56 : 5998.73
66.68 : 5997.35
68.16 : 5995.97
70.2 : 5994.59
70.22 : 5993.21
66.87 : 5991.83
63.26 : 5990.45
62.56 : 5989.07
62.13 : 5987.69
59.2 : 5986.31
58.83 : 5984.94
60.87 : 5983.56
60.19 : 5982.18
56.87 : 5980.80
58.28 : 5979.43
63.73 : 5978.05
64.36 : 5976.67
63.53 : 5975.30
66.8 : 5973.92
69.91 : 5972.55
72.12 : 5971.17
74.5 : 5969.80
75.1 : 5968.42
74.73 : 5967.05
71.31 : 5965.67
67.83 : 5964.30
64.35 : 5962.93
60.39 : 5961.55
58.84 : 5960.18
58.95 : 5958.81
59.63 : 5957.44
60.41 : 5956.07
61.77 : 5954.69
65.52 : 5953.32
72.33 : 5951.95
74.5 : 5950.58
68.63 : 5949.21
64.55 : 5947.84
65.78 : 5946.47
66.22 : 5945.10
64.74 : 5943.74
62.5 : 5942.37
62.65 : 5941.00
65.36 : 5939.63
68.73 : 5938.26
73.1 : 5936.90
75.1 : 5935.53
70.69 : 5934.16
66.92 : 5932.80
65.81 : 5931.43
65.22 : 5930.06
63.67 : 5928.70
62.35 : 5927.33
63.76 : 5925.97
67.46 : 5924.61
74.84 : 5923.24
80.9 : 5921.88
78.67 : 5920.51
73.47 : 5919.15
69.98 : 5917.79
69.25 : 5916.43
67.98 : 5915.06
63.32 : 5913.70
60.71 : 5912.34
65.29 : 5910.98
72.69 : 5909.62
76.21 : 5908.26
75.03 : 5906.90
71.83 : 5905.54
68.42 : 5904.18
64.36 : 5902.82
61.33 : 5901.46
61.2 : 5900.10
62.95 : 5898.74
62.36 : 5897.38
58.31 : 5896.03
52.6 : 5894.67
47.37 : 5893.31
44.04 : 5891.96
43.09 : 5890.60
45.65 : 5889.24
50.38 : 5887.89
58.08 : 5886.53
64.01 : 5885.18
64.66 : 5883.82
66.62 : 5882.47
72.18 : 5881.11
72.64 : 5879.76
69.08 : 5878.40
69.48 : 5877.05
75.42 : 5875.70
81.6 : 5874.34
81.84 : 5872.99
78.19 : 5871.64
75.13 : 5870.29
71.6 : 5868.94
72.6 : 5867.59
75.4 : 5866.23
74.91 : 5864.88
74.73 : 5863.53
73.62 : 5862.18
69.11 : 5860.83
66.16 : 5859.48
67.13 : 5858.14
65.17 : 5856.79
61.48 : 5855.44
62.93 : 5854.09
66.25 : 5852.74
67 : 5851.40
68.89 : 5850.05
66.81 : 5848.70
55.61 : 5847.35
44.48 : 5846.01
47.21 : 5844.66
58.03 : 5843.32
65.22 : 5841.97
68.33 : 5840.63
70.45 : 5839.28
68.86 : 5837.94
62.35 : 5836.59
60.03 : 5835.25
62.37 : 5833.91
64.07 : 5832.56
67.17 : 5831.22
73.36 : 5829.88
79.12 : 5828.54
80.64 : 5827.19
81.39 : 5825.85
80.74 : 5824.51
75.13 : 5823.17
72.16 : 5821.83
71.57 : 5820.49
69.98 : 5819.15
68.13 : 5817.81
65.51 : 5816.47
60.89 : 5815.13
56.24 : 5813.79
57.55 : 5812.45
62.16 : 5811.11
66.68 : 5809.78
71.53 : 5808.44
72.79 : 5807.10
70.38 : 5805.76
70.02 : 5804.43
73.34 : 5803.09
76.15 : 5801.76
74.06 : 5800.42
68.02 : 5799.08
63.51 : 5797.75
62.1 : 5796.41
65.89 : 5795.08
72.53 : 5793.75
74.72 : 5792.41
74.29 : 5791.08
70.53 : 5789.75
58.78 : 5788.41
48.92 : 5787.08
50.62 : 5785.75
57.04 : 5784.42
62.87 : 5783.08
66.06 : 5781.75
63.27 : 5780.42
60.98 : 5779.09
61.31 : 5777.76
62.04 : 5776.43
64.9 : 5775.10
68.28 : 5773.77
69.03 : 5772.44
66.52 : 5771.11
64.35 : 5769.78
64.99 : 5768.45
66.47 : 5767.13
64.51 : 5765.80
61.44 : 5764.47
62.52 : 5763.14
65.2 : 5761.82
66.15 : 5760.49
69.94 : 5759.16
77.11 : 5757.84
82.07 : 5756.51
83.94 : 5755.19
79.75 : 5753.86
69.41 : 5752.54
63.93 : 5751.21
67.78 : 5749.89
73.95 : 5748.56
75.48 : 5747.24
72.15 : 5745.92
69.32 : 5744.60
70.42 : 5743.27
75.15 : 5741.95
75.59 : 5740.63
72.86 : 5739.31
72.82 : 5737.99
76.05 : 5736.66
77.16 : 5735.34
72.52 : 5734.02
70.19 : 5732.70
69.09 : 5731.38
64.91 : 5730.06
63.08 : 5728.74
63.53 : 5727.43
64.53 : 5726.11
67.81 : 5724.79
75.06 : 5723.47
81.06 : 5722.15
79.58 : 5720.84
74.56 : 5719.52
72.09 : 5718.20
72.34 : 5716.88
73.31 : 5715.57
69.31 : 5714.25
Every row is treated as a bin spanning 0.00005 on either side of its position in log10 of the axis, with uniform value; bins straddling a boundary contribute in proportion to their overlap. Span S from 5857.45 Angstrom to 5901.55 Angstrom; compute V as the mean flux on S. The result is 65.6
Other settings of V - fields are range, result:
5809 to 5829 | 69.8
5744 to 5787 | 67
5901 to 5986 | 67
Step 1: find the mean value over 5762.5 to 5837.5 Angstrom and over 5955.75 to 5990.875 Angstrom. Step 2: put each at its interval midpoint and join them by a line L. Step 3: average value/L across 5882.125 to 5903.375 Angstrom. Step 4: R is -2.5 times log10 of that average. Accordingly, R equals 0.16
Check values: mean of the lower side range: 66.8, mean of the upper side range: 64.2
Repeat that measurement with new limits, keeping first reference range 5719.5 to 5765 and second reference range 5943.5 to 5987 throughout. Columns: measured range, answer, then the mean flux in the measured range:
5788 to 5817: 0.034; 67.7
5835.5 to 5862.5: 0.081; 63.6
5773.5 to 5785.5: 0.134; 62.4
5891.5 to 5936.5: 0.004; 66.3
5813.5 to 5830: -0.045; 72.2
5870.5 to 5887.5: -0.051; 70.9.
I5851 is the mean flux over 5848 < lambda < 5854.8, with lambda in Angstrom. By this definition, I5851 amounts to 66.3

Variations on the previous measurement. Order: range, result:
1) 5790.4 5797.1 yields 69.9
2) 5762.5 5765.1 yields 61.9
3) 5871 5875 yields 80.7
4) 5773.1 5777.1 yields 65.1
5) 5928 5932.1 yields 64.8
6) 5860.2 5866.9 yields 73.6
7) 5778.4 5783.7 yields 63.3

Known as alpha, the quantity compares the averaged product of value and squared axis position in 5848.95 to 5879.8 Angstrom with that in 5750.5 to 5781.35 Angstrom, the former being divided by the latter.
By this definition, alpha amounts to 1.1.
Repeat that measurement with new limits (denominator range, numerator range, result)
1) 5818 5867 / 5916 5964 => 1.02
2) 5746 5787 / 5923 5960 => 1.05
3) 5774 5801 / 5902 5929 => 1.13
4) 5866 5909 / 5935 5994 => 1.03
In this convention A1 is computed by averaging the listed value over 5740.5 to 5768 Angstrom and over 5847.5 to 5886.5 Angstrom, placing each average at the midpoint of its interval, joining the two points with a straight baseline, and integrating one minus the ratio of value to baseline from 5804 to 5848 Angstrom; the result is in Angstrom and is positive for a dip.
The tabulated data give 2.4 Angstrom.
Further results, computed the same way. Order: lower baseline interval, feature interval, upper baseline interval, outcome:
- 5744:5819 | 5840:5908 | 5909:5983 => 2.18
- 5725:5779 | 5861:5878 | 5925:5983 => -1.93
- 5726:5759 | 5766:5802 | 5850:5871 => 3.18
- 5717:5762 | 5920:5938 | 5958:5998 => -0.85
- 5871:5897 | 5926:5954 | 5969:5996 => -1.44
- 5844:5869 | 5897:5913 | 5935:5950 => -0.12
